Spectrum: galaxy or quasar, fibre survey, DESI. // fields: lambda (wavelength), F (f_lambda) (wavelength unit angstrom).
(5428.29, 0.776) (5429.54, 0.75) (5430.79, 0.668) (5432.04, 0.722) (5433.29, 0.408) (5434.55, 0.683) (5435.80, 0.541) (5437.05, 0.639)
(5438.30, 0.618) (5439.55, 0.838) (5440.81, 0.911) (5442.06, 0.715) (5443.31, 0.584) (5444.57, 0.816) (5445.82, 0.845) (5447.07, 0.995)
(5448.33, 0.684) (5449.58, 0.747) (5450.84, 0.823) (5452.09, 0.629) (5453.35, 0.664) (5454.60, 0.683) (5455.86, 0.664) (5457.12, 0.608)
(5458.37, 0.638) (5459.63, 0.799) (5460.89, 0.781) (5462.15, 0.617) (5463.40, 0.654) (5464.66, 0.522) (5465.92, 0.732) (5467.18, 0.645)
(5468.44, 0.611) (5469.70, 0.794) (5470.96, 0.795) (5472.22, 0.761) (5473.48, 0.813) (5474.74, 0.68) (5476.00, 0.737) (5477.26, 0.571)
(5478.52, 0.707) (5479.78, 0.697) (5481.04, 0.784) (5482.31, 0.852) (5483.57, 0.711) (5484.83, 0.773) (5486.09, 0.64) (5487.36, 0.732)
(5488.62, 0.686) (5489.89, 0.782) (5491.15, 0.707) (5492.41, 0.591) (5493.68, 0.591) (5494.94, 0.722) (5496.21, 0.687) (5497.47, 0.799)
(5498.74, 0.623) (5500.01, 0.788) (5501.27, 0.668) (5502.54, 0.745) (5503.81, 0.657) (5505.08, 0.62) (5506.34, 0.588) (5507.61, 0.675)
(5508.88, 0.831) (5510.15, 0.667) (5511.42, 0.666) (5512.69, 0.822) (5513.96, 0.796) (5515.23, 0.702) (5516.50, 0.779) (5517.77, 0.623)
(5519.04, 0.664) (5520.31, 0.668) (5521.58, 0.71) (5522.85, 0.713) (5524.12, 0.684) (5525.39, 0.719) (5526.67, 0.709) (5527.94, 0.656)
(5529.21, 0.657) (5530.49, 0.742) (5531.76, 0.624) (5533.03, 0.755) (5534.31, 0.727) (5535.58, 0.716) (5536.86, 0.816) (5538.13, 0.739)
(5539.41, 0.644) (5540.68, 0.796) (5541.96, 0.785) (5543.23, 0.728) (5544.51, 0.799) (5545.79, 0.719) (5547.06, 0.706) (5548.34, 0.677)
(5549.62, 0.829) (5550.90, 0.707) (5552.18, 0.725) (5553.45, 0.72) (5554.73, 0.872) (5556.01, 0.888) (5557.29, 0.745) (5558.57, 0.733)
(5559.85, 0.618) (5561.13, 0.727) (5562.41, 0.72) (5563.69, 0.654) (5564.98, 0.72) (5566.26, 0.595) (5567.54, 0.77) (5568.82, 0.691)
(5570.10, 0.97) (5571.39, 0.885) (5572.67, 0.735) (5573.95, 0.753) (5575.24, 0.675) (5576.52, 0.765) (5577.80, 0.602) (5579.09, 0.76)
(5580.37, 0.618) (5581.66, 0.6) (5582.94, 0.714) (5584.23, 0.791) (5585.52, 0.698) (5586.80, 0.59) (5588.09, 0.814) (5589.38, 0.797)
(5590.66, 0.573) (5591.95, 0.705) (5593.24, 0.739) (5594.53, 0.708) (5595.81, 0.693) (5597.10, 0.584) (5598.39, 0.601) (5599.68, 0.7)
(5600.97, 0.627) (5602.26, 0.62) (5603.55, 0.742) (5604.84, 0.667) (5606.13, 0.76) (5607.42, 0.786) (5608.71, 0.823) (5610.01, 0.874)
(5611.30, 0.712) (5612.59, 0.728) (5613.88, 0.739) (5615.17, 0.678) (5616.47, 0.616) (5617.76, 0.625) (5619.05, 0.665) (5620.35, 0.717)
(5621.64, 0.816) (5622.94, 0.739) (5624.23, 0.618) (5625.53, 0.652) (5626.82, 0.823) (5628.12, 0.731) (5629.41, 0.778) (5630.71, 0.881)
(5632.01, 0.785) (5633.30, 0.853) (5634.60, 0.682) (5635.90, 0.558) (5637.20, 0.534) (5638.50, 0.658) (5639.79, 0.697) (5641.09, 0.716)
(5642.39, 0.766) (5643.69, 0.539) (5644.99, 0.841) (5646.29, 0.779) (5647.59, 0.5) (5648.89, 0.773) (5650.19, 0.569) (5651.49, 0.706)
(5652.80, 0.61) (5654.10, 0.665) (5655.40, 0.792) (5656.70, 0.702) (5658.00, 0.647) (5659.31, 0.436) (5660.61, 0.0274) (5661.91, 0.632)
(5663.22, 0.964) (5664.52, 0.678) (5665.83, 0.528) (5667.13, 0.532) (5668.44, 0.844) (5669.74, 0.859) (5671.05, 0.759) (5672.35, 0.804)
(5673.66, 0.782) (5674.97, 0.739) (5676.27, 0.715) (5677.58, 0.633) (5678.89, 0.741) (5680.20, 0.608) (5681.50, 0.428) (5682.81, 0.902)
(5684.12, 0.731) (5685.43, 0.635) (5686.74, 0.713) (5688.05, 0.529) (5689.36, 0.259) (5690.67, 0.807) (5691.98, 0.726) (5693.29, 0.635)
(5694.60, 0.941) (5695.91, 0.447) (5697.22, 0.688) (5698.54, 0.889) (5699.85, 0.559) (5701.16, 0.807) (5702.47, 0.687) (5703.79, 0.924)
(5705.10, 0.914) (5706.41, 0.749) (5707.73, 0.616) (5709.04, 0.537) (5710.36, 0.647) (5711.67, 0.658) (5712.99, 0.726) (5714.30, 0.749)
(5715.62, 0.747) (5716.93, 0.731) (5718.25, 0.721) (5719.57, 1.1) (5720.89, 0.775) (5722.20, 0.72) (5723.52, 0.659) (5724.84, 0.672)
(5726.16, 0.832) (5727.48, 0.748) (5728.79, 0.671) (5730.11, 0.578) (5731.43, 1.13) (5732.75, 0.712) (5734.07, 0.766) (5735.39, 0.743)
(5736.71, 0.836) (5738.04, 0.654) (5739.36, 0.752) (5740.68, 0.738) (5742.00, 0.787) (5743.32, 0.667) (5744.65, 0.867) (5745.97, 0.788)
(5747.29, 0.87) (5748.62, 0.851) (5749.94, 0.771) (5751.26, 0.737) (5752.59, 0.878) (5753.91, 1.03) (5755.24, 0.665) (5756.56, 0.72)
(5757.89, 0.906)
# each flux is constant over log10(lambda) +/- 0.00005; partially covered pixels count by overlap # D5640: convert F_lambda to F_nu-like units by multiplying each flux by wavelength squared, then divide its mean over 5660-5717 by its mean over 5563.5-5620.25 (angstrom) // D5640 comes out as 1.0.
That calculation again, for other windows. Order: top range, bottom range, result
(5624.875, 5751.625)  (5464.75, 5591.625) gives 1.05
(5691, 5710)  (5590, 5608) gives 1.10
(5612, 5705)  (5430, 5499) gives 1.05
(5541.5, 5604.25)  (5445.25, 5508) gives 1.05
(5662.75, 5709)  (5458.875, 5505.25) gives 1.07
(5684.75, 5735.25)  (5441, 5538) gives 1.10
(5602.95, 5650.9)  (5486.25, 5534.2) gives 1.07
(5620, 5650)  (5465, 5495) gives 1.06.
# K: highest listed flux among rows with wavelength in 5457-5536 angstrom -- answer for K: 0.852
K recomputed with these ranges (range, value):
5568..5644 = 0.97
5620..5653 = 0.881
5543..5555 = 0.872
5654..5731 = 1.1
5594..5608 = 0.786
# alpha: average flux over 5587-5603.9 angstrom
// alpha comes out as 0.681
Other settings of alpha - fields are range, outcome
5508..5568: 0.724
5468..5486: 0.733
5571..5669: 0.69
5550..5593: 0.726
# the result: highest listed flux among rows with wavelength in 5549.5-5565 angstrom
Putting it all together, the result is 0.888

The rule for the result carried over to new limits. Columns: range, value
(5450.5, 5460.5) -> 0.823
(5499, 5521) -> 0.831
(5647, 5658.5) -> 0.792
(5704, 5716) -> 0.914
